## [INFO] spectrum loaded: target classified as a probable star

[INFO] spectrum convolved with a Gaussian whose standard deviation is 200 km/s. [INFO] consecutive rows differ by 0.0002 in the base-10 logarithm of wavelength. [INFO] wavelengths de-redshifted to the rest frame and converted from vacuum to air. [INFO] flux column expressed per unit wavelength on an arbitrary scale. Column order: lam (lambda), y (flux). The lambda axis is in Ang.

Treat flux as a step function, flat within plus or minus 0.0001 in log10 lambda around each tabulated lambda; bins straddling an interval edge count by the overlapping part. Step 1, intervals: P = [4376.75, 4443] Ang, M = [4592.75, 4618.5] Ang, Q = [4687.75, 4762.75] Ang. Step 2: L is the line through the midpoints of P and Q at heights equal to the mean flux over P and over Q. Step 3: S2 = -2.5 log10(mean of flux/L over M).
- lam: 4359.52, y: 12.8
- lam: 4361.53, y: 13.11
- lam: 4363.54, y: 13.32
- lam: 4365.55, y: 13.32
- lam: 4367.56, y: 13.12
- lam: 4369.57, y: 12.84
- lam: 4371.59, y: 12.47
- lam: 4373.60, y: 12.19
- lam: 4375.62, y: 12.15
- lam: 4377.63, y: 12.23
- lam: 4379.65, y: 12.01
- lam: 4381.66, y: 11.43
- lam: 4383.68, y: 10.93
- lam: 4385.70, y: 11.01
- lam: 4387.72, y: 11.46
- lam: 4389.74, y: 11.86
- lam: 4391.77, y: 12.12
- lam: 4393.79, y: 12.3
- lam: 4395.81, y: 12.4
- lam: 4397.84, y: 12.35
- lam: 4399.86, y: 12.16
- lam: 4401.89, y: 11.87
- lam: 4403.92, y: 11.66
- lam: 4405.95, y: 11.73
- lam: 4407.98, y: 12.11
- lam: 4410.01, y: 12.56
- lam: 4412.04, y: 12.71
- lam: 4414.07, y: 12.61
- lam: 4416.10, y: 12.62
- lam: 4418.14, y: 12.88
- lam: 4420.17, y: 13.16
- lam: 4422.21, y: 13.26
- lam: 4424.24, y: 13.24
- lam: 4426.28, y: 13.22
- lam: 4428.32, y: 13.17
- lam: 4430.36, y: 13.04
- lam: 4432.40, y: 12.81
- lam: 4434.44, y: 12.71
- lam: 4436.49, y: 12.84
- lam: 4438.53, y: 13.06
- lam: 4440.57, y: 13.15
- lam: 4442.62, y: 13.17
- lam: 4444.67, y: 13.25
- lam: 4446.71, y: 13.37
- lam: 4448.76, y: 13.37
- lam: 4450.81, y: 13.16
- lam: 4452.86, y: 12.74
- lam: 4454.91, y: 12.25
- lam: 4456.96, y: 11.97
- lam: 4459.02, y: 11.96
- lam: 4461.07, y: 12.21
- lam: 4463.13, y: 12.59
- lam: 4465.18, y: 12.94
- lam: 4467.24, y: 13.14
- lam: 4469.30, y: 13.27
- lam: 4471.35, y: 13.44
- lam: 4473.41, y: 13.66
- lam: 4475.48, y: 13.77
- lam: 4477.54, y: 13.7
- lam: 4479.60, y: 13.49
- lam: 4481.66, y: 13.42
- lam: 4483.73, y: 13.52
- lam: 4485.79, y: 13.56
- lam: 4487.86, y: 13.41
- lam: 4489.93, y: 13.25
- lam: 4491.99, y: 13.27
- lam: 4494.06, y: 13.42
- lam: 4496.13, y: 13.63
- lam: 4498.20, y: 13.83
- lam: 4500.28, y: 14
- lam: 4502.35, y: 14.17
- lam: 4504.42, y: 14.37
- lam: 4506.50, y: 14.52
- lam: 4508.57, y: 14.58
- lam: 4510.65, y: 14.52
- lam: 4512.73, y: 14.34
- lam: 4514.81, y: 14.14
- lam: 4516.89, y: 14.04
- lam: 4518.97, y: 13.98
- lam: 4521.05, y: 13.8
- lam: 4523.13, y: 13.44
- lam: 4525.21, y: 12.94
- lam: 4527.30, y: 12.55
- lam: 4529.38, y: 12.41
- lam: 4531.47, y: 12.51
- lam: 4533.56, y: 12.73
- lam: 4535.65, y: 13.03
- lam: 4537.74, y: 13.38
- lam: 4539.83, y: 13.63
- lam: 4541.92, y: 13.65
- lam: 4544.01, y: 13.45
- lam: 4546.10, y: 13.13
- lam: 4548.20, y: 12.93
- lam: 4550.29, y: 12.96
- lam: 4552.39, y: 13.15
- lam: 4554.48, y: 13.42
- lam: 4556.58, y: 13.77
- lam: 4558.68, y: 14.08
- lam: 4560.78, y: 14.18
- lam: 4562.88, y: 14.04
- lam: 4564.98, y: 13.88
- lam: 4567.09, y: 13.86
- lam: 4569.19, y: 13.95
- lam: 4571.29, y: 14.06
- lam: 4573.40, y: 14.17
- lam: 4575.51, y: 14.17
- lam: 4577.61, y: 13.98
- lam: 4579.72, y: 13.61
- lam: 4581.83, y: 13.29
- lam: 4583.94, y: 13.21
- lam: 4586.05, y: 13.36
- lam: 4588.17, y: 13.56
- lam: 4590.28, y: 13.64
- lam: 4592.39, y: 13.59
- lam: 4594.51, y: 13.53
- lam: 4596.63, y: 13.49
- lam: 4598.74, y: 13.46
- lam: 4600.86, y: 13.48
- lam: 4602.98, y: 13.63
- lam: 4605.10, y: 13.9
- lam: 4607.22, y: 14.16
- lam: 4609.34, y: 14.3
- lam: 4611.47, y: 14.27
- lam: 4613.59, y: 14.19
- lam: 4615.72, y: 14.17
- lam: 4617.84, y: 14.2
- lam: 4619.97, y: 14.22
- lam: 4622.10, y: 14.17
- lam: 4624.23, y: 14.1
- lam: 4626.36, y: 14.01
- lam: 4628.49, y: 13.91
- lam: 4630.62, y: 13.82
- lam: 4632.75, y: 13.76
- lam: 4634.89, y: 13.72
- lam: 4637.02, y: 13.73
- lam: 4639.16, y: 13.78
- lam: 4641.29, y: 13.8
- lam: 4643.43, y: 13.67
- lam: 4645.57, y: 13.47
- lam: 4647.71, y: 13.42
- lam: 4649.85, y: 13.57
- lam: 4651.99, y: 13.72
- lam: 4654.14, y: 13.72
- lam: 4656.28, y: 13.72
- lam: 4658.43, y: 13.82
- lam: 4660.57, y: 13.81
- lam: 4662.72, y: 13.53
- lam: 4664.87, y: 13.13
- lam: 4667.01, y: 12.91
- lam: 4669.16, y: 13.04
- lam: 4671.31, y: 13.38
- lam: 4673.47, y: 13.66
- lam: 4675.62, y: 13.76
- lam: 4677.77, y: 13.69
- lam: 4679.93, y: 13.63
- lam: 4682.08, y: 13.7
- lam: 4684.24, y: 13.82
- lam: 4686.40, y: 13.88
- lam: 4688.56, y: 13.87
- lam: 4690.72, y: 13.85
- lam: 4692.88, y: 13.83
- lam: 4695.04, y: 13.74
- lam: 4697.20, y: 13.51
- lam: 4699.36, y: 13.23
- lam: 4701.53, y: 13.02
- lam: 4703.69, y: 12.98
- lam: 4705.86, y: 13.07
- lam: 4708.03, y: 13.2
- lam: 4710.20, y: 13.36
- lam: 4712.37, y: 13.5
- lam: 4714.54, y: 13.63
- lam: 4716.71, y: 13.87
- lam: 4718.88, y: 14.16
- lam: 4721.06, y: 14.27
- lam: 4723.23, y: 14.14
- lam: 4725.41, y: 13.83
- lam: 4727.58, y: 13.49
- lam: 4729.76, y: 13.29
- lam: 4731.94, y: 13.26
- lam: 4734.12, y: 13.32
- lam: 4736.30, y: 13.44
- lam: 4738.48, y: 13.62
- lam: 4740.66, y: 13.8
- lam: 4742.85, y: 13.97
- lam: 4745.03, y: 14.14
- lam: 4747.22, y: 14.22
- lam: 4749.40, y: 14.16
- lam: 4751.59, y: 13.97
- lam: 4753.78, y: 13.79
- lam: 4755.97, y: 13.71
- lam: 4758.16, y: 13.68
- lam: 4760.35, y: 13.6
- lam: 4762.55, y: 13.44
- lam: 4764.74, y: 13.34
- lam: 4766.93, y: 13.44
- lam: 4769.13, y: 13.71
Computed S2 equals -0.06 mag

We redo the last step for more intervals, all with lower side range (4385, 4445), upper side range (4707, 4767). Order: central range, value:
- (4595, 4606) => -0.030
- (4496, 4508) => -0.103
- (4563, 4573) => -0.069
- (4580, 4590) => -0.019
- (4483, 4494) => -0.049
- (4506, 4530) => -0.070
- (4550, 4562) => -0.047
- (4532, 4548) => -0.020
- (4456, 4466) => 0.034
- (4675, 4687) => -0.019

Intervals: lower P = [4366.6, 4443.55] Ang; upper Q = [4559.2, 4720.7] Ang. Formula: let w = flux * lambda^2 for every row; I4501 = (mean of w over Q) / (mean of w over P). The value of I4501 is 1.2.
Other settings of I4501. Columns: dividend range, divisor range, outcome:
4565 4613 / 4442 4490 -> 1.11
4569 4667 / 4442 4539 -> 1.09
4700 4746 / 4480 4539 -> 1.10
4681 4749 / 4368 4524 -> 1.18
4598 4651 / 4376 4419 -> 1.27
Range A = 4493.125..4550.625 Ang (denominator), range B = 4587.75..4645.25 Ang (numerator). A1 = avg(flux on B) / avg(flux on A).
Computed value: 1.02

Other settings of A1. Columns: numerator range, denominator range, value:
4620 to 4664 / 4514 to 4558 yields 1.04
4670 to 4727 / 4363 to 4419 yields 1.12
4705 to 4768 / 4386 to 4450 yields 1.08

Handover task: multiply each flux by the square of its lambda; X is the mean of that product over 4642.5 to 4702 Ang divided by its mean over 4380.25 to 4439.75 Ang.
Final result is 1.23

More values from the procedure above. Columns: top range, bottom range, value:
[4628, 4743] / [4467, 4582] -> 1.07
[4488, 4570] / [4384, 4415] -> 1.20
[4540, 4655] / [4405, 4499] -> 1.12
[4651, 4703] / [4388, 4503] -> 1.16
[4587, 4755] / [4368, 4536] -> 1.16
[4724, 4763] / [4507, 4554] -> 1.12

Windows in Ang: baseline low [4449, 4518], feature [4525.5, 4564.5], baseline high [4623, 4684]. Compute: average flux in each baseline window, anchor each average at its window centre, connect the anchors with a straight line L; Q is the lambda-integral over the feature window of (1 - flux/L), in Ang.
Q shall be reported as 0.7 Ang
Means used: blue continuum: 13.5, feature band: 13.3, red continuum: 13.6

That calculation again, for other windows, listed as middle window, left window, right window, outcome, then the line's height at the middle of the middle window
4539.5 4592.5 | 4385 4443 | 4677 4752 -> -2.2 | 13.1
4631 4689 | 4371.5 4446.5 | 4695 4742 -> -1.3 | 13.3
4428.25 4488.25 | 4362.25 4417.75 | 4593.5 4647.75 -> -1.7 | 12.7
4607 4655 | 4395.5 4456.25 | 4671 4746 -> -1.9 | 13.4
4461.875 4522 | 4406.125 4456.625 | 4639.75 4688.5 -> -2.9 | 13.1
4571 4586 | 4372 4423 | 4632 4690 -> -0.7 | 13.2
